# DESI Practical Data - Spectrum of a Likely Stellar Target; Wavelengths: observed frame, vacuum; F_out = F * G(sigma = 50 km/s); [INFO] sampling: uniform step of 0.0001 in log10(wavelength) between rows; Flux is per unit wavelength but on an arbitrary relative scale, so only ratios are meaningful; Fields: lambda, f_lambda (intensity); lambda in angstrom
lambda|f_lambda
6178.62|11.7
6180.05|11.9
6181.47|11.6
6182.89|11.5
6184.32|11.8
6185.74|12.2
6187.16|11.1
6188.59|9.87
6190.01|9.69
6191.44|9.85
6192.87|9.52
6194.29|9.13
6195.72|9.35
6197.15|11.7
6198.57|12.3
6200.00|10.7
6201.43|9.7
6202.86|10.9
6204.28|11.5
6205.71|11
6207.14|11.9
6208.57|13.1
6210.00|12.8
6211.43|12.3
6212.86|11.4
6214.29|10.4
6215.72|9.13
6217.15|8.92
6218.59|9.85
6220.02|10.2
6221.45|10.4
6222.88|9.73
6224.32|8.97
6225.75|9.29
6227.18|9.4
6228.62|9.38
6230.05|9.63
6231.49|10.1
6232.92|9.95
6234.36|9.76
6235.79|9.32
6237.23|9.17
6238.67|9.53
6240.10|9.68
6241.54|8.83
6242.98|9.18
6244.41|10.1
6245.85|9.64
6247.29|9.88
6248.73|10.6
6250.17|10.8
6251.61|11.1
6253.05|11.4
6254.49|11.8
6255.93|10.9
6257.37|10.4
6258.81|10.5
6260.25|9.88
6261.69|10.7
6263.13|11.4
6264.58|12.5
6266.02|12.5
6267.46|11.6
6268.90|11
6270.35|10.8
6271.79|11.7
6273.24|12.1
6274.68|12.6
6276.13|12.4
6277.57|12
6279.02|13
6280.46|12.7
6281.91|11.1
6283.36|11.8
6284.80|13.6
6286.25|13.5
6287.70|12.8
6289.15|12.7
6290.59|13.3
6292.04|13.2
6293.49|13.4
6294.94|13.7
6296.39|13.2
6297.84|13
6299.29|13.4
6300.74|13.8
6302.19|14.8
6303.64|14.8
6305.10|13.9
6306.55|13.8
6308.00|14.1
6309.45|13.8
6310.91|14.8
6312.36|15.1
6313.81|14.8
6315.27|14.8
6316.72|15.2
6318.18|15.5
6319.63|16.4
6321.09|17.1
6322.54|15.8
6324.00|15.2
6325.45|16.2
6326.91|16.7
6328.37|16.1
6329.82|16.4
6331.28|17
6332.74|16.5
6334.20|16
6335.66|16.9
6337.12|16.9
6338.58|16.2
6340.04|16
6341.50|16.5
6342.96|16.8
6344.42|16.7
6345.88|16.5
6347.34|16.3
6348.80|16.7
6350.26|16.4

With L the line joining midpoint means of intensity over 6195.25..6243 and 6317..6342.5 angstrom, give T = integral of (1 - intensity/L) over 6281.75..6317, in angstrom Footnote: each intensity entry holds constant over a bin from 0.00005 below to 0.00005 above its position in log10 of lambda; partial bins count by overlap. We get 2.3 angstrom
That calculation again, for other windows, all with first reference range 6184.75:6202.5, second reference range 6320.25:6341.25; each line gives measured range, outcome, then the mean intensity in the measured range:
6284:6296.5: 1.2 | 13.3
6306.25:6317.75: 0.7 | 14.6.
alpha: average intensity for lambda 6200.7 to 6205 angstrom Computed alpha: 10.7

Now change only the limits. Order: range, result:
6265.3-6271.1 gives 11.5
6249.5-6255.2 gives 11.3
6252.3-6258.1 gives 11.1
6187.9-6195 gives 9.61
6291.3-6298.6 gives 13.3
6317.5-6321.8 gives 16.3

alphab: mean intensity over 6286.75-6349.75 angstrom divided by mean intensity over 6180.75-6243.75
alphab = 1.47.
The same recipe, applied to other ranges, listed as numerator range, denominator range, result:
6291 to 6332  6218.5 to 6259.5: 1.49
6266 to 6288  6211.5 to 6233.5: 1.24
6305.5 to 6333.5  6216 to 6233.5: 1.61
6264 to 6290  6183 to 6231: 1.16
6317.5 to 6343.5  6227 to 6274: 1.56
